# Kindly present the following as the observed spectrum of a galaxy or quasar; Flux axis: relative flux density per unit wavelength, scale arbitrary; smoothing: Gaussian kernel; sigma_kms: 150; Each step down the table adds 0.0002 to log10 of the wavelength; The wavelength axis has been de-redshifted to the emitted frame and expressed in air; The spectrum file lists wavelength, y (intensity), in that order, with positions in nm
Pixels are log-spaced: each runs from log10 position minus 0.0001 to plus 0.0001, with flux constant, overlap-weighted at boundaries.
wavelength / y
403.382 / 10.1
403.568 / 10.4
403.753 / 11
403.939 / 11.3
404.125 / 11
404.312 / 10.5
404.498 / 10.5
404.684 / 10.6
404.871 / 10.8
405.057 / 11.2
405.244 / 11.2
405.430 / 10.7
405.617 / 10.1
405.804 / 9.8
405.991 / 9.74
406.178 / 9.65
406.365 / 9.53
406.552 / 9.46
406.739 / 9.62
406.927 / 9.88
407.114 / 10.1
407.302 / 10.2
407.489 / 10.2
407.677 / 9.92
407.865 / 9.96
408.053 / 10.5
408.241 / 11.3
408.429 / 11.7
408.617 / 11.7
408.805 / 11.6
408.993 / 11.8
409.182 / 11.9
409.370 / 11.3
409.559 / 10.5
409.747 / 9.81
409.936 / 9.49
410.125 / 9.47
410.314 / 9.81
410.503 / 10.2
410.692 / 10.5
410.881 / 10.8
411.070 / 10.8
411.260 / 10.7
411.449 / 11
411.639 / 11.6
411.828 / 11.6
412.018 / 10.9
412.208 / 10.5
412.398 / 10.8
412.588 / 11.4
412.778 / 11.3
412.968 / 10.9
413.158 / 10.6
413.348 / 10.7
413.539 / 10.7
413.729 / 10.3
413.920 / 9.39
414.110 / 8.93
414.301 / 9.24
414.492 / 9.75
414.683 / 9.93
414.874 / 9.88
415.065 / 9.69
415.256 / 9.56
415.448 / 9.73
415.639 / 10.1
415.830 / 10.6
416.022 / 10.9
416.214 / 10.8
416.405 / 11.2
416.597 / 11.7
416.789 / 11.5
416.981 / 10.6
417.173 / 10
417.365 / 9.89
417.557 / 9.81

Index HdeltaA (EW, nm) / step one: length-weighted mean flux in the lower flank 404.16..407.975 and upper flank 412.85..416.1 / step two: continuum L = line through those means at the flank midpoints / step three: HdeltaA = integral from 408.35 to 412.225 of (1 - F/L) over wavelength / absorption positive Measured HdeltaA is -0.28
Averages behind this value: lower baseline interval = 10.2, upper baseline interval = 10.1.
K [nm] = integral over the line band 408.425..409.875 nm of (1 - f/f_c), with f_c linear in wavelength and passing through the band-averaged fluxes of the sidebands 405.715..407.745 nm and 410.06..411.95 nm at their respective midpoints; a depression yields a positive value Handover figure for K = -0.13 nm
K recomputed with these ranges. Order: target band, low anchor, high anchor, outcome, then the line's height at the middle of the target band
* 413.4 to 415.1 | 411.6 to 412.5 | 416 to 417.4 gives 0.18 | 11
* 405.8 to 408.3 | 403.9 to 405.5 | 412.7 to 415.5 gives 0.16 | 10.6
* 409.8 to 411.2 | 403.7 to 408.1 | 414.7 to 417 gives 0.03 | 10.4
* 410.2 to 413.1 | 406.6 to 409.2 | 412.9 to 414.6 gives -0.16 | 10.3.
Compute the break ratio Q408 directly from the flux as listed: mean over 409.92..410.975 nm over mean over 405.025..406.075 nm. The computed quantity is 0.97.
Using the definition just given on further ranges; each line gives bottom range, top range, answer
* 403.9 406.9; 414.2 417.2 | 1.00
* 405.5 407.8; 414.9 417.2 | 1.07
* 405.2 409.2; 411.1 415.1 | 1.00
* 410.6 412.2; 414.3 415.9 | 0.90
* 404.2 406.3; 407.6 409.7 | 1.06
